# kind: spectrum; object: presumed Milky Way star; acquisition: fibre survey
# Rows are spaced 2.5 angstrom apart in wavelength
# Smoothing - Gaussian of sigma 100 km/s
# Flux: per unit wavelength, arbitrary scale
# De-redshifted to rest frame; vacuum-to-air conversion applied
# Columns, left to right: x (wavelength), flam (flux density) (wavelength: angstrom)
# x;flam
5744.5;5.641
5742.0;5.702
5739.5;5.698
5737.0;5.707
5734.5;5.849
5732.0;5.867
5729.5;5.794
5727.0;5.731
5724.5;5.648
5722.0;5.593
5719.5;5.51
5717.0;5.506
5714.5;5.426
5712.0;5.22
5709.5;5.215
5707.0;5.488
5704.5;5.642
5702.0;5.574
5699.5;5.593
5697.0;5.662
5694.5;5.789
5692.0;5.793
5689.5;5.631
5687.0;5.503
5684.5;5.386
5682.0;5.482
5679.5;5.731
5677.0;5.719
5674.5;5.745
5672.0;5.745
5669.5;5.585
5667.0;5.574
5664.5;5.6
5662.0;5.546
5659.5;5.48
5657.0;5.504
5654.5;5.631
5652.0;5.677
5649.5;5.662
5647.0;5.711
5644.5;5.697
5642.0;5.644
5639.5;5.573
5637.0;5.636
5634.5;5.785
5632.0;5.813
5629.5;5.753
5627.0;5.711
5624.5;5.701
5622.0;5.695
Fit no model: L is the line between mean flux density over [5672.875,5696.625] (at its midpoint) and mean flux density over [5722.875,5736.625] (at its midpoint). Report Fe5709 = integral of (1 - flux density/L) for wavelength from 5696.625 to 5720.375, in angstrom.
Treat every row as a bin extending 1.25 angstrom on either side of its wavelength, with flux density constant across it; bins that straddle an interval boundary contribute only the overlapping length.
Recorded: 1.0 angstrom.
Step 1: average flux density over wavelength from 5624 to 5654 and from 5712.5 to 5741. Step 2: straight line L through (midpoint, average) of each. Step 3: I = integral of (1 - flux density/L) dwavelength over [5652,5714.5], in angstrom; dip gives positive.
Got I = 1.1 angstrom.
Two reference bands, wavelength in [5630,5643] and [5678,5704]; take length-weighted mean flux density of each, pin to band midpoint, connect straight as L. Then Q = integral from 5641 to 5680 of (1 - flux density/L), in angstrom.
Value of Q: 0.1 angstrom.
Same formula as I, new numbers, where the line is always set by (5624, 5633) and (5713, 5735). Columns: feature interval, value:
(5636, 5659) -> 0.4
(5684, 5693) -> 0.2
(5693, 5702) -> 0.0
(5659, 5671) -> 0.3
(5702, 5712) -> 0.4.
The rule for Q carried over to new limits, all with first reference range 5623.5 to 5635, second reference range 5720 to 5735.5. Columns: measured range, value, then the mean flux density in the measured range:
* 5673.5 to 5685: 0.2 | 5.62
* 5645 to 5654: 0.1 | 5.68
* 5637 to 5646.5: 0.2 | 5.64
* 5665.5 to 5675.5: 0.1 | 5.66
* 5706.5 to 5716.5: 0.7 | 5.34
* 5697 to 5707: 0.2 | 5.6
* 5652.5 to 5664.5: 0.4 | 5.56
